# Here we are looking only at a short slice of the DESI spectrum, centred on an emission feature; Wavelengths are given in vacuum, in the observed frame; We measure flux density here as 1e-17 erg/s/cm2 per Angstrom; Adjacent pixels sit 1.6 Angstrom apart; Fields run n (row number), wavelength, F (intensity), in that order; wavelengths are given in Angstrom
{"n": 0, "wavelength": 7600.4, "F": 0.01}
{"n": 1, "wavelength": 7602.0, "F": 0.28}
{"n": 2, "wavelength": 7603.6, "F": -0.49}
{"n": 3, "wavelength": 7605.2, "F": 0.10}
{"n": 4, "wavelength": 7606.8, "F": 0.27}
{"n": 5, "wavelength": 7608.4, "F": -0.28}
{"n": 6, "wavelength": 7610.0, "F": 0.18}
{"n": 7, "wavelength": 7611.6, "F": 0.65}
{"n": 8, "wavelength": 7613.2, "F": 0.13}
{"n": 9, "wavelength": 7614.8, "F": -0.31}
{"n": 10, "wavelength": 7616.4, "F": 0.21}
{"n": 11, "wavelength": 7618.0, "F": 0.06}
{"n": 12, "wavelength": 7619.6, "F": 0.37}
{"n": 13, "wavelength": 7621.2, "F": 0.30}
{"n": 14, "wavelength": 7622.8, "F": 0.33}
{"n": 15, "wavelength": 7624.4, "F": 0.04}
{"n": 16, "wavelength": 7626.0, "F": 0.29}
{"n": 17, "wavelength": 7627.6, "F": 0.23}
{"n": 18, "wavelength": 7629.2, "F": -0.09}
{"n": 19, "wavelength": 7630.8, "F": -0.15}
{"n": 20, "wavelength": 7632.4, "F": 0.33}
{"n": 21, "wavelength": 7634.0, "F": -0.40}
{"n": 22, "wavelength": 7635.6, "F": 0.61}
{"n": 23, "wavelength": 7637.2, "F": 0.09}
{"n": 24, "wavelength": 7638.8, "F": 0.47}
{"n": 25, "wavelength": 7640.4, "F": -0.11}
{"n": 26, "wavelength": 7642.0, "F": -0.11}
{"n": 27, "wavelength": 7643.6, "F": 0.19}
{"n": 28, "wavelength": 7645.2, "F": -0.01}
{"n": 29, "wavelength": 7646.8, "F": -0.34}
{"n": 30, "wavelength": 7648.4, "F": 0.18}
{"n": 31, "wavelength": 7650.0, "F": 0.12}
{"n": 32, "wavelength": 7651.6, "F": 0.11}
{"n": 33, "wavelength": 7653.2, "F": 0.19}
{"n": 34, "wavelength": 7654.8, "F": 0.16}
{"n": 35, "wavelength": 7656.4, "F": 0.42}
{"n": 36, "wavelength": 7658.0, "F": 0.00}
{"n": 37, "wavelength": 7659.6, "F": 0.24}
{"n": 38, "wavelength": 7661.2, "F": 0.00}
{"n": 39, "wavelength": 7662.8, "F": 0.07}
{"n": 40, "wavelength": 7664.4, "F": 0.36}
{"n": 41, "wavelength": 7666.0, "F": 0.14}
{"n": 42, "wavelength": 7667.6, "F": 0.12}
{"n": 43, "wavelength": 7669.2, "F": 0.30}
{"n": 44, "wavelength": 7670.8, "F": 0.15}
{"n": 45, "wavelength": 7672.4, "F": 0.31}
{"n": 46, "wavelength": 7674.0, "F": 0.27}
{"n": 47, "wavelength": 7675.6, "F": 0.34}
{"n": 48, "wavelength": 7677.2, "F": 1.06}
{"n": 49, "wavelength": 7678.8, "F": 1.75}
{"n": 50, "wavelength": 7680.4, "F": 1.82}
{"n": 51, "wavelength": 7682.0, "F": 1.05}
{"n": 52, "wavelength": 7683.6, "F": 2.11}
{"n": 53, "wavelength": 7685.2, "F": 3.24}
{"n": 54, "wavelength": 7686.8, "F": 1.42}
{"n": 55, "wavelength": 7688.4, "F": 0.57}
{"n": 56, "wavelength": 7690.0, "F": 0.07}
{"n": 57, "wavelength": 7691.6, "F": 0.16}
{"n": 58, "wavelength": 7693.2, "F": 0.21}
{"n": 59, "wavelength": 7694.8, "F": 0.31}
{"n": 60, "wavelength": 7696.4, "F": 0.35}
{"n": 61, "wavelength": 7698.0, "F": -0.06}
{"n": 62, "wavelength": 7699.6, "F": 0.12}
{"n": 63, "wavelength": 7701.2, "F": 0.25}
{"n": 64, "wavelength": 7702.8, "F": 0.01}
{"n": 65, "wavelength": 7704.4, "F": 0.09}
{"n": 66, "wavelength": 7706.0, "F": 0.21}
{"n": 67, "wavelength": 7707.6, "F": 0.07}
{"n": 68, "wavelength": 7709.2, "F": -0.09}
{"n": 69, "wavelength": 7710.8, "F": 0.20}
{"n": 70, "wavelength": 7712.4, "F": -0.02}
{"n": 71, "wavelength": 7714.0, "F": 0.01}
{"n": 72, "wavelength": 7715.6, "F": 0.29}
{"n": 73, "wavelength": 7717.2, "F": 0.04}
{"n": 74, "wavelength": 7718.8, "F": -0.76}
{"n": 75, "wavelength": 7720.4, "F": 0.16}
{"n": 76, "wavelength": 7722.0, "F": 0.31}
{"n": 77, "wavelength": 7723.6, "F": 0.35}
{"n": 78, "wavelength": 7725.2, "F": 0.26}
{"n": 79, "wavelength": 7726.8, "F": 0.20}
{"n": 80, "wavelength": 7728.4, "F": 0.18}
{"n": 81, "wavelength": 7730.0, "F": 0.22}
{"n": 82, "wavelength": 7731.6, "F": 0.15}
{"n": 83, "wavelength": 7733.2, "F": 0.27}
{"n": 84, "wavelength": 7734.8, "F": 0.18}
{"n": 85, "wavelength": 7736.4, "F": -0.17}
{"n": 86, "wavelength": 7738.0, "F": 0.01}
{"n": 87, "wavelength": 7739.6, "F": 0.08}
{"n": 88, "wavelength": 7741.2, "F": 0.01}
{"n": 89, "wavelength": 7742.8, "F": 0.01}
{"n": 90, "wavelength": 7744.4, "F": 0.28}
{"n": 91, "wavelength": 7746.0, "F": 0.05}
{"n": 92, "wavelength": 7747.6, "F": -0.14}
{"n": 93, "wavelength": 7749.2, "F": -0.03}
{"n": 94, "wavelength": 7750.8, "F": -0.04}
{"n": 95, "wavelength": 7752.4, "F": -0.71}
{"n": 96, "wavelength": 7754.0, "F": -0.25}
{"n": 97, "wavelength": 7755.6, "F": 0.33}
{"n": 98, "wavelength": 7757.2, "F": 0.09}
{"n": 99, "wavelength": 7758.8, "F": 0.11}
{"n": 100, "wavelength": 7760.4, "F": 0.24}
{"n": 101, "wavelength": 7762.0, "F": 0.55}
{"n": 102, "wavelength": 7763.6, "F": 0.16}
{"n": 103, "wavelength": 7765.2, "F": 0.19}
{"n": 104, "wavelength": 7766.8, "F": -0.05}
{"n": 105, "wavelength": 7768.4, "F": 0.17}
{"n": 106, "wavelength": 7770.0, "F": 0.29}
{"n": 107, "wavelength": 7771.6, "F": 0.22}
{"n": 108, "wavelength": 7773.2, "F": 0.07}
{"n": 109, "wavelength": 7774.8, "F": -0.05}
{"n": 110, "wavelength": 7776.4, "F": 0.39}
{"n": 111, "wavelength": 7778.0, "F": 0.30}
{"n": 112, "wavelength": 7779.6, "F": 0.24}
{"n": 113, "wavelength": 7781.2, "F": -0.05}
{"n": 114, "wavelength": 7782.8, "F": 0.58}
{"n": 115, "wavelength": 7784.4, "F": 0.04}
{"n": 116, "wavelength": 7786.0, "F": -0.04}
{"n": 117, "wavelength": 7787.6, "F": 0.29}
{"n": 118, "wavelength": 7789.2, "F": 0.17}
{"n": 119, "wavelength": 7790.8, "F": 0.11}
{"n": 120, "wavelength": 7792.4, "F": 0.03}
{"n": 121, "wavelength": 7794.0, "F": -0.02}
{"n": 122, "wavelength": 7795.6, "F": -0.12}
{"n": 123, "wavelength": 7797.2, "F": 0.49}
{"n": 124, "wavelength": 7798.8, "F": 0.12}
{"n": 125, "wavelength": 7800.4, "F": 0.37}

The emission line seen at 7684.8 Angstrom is [O II] 3727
